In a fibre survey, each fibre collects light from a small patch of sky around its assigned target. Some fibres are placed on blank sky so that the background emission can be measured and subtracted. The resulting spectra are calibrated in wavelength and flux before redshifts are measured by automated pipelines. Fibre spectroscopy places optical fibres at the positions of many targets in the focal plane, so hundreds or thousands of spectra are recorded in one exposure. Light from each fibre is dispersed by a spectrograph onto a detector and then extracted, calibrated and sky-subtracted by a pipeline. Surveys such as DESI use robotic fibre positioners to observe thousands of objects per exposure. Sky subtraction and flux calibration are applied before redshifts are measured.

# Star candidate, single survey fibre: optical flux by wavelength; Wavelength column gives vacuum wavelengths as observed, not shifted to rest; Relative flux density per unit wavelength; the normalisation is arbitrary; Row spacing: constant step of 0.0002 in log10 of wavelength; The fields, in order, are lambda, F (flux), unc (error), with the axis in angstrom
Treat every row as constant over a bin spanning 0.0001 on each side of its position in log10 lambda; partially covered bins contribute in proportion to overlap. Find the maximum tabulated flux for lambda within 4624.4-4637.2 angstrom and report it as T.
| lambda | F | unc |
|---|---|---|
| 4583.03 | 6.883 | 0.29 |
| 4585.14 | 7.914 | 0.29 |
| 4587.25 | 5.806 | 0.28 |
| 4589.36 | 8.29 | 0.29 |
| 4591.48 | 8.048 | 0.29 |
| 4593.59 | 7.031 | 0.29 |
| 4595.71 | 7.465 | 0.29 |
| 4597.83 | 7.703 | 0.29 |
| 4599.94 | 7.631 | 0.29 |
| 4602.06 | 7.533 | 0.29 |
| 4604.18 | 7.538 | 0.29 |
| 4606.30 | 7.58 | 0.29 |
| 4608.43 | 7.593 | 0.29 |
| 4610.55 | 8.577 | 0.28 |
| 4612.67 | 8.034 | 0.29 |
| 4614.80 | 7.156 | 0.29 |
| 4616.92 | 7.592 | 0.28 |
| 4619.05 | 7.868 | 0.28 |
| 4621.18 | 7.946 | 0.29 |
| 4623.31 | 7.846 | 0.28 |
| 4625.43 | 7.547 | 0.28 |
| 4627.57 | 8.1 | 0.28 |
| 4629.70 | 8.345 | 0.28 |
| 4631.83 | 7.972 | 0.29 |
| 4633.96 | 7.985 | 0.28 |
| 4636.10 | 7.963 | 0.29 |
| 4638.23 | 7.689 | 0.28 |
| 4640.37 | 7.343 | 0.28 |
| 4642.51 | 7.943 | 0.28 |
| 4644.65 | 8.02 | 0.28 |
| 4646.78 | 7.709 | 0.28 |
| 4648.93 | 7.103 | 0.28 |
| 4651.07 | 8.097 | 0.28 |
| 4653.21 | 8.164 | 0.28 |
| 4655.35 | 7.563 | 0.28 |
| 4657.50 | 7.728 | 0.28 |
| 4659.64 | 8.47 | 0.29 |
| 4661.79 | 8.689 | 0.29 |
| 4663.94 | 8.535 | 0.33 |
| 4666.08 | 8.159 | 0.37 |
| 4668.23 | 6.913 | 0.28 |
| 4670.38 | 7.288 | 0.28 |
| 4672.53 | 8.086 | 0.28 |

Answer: 8.345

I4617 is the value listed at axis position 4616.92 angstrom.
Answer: 7.592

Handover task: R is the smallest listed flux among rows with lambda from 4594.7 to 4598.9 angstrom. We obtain 7.465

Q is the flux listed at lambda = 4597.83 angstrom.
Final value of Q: 7.703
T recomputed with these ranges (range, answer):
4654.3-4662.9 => 8.689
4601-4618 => 8.577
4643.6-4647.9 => 8.02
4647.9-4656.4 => 8.164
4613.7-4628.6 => 8.1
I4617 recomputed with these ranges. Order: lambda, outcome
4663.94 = 8.535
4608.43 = 7.593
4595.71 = 7.465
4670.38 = 7.288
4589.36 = 8.29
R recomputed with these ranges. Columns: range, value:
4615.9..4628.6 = 7.547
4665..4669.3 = 6.913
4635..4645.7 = 7.343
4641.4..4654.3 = 7.103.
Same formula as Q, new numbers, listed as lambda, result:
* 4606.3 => 7.58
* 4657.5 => 7.728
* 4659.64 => 8.47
